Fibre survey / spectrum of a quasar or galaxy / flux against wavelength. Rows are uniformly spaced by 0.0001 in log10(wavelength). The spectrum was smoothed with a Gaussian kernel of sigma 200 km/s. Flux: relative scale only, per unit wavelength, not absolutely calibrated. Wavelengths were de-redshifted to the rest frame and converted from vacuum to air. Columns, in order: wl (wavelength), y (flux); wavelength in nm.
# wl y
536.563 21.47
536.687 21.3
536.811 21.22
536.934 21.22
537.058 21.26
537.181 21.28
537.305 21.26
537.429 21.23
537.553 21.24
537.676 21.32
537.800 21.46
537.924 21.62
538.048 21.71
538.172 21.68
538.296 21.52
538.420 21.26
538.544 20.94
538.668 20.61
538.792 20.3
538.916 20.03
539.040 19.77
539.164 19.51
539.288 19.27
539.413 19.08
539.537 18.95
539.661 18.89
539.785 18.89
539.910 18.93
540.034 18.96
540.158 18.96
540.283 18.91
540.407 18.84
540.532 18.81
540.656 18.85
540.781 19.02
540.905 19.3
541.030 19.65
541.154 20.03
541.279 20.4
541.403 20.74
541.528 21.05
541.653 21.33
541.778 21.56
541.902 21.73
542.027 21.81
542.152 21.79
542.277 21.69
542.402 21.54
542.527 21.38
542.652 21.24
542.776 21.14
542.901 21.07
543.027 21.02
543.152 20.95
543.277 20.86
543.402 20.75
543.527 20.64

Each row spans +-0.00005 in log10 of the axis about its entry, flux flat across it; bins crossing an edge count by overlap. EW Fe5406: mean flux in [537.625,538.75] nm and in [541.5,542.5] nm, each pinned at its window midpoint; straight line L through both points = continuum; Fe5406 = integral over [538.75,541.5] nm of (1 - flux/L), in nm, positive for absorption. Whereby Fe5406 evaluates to 0.264 nm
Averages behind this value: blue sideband 21.3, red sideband 21.6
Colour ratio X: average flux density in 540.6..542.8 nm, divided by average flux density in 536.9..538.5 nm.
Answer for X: 0.97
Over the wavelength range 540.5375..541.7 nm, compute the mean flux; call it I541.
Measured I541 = 20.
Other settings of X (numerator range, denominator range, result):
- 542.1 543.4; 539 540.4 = 1.11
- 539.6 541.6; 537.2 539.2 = 0.92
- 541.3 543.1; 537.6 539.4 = 1.03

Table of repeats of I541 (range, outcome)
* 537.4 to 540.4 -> 20.2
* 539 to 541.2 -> 19.1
